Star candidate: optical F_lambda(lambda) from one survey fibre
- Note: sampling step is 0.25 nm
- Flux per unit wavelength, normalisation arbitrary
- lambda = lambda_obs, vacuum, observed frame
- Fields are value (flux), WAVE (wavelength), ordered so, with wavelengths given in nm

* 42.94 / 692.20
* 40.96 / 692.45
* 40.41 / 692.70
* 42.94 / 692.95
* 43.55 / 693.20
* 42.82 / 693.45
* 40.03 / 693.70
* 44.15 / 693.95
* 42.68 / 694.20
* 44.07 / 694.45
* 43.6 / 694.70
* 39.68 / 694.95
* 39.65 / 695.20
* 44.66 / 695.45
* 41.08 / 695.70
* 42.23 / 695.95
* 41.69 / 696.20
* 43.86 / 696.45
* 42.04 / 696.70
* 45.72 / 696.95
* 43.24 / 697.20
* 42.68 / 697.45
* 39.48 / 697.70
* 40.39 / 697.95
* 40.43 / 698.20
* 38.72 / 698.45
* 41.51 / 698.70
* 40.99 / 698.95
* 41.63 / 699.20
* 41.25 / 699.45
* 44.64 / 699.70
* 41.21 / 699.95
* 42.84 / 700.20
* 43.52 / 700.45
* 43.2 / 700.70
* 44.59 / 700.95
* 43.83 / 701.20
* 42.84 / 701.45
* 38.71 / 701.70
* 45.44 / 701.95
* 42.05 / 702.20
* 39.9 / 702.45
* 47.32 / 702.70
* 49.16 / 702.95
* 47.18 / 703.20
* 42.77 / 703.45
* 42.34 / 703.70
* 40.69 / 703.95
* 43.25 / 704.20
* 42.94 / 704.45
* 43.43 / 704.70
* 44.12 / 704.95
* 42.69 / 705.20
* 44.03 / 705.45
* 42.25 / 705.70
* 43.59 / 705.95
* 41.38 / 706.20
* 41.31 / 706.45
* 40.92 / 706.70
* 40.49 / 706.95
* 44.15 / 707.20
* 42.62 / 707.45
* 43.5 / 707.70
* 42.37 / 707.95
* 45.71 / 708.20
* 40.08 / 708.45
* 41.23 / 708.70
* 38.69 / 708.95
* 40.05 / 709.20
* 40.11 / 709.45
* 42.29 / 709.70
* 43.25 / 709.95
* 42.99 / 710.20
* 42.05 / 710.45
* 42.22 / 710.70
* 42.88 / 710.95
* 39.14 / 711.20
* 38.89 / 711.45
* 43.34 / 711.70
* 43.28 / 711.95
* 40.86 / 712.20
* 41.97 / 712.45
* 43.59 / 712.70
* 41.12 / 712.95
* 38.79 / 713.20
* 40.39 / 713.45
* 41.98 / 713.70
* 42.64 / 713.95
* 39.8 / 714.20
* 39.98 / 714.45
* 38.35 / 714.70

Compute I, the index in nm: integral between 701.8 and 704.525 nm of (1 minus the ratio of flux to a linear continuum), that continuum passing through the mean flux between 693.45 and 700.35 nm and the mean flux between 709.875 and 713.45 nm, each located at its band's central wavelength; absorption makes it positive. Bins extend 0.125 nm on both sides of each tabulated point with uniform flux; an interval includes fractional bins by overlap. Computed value -0.13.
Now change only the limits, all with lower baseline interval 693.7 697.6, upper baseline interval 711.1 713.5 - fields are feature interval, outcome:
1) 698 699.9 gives 0.05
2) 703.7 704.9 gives -0.02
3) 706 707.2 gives 0.00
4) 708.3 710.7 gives 0.01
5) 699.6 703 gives -0.10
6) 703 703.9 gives -0.05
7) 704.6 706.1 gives -0.06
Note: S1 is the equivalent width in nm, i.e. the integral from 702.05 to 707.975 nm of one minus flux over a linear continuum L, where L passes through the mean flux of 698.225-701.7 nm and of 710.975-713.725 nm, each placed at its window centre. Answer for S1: -0.19 nm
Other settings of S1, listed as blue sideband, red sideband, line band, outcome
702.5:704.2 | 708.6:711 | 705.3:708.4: 0.02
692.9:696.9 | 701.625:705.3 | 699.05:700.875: 0.02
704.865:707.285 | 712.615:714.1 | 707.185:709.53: 0.02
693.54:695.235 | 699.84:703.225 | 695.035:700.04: 0.11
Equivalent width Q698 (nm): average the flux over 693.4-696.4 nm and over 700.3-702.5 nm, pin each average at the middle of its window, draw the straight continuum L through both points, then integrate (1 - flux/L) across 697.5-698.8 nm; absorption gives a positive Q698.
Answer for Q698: 0.07 nm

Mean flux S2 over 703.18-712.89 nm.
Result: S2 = 42.2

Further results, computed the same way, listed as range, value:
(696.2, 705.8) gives 42.8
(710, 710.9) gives 42.5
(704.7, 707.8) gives 42.6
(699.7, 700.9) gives 43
